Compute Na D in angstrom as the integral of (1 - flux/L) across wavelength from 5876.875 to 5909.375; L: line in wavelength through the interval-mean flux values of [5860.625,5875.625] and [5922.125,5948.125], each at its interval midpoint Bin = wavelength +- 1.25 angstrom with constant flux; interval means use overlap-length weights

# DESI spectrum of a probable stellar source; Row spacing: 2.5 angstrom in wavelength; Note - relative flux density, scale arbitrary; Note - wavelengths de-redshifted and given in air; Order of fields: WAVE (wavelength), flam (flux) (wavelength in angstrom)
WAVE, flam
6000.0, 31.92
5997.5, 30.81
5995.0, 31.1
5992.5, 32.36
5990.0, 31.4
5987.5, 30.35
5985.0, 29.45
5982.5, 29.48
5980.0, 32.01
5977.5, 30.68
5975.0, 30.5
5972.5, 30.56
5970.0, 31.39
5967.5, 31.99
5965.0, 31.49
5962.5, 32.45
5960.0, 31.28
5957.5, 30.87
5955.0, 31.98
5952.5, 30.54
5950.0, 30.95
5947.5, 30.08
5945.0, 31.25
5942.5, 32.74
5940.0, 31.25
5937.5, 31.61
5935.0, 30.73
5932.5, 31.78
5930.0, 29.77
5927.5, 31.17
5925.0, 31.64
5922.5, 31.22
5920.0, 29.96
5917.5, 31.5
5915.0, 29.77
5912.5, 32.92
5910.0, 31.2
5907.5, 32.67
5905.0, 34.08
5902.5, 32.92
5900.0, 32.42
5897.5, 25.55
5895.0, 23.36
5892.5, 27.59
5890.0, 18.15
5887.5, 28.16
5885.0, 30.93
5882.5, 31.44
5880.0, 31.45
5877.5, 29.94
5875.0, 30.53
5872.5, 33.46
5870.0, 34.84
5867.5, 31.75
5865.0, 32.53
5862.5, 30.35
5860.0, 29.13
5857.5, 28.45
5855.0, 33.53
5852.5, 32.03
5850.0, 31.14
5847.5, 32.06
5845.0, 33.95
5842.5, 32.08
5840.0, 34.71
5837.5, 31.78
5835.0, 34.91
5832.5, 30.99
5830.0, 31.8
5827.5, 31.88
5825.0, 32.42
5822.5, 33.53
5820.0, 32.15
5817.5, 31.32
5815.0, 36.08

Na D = 2.7 angstrom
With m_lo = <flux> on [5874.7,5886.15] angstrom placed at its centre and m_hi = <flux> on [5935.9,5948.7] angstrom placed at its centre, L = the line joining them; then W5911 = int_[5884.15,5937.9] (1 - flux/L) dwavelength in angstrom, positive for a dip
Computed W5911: 2.1 angstrom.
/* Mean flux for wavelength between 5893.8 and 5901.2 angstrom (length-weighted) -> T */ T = 27.1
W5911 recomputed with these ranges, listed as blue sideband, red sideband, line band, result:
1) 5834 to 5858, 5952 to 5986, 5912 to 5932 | 0.4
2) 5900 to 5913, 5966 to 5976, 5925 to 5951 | 0.6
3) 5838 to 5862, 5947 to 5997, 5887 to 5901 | 2.6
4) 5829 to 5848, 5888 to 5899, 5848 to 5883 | -3.7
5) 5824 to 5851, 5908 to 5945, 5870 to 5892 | 1.7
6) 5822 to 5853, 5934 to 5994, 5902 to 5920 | -0.1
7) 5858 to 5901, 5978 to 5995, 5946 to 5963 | -0.4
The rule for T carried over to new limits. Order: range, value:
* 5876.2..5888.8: 30.3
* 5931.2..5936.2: 31.2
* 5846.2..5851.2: 31.6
